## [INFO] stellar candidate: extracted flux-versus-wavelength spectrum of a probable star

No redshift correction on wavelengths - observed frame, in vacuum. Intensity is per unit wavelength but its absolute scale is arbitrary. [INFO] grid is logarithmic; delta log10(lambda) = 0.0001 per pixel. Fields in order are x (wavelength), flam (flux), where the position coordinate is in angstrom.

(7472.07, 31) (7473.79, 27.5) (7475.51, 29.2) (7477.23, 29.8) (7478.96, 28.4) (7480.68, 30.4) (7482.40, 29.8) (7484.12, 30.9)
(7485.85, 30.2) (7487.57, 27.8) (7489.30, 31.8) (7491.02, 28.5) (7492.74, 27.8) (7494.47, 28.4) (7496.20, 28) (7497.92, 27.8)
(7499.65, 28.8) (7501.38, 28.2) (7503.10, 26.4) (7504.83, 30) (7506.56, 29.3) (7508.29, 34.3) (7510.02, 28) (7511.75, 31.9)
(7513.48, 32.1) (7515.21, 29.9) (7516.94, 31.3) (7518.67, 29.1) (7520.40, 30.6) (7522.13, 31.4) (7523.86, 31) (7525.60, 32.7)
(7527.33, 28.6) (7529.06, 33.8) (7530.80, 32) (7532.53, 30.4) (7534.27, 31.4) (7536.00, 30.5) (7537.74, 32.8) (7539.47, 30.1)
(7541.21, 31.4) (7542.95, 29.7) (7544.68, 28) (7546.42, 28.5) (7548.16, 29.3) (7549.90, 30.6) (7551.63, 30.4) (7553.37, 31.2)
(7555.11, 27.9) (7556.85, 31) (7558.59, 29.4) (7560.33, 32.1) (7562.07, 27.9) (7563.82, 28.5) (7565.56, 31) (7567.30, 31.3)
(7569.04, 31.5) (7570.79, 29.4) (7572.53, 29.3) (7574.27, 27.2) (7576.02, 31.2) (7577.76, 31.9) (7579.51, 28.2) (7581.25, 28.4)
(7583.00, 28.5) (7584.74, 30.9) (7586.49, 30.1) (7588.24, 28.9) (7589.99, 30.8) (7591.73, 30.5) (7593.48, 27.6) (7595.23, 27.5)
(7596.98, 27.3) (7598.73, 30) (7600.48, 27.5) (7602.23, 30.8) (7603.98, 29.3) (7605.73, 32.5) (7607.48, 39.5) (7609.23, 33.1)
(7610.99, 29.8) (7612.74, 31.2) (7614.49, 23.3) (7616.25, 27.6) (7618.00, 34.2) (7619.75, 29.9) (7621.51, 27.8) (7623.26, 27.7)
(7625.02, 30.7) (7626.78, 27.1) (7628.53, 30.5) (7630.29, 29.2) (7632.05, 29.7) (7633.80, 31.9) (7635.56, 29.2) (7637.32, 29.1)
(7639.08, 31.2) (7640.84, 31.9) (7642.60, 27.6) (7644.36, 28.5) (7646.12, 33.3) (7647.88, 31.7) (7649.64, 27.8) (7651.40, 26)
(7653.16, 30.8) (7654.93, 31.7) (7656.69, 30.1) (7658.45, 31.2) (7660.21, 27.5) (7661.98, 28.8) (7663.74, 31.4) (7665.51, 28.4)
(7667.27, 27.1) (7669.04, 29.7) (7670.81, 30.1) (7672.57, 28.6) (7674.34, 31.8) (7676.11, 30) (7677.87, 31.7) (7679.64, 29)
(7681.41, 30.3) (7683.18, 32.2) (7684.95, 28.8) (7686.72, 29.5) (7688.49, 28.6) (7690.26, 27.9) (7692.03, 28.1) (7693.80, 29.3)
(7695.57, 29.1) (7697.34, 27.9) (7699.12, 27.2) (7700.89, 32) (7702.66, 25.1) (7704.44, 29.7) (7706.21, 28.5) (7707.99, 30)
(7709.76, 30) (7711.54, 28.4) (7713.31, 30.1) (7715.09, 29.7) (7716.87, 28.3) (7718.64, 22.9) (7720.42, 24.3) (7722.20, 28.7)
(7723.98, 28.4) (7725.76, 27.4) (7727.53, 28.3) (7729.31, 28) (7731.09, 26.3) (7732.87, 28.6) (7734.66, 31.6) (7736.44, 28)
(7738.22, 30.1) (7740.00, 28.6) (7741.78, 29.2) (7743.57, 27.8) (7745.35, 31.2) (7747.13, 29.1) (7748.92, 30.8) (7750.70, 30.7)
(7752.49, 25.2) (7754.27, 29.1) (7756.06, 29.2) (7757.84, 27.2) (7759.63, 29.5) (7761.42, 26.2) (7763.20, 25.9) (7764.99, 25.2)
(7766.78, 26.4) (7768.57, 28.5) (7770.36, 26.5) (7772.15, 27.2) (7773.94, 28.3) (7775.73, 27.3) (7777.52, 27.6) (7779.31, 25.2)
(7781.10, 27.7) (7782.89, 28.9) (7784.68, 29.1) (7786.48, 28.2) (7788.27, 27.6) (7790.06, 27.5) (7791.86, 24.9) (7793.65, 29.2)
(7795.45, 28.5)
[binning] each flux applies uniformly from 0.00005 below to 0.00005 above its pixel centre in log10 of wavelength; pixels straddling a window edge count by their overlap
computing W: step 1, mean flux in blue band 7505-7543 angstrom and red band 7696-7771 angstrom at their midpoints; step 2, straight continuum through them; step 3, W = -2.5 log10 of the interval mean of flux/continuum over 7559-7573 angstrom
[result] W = 0.01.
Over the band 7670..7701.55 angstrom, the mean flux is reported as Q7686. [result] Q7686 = 29.5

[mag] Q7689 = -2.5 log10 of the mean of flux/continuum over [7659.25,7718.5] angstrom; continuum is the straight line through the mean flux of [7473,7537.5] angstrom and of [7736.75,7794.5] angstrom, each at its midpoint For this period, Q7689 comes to -0.02 mag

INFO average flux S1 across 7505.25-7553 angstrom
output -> 30.7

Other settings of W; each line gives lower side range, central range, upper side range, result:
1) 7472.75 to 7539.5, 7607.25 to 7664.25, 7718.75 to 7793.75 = -0.04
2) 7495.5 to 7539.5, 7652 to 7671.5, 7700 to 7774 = -0.02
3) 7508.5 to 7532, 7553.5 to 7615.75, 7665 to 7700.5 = 0.02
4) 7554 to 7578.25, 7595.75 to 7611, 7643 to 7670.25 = -0.05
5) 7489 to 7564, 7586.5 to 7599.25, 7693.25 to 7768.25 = 0.02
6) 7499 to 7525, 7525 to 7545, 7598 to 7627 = -0.03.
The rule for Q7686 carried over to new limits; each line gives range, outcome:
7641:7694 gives 29.6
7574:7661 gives 29.8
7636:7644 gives 29.8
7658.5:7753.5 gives 28.9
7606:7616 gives 31.2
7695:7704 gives 28.3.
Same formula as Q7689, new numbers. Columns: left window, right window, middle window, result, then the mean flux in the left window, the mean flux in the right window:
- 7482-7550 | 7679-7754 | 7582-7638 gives -0.014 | 30.1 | 28.7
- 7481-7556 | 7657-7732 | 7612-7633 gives 0.010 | 30.1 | 28.8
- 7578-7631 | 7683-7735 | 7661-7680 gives -0.030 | 29.7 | 28.4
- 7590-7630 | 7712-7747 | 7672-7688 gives -0.046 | 29.8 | 28.3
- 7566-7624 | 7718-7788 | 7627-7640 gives -0.021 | 29.9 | 27.9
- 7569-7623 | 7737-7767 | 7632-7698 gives -0.019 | 29.8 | 28.4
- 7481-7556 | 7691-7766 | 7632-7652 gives -0.031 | 30.1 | 28.4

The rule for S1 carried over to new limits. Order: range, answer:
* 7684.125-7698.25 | 28.6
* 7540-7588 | 29.8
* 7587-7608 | 30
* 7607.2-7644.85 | 29.9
